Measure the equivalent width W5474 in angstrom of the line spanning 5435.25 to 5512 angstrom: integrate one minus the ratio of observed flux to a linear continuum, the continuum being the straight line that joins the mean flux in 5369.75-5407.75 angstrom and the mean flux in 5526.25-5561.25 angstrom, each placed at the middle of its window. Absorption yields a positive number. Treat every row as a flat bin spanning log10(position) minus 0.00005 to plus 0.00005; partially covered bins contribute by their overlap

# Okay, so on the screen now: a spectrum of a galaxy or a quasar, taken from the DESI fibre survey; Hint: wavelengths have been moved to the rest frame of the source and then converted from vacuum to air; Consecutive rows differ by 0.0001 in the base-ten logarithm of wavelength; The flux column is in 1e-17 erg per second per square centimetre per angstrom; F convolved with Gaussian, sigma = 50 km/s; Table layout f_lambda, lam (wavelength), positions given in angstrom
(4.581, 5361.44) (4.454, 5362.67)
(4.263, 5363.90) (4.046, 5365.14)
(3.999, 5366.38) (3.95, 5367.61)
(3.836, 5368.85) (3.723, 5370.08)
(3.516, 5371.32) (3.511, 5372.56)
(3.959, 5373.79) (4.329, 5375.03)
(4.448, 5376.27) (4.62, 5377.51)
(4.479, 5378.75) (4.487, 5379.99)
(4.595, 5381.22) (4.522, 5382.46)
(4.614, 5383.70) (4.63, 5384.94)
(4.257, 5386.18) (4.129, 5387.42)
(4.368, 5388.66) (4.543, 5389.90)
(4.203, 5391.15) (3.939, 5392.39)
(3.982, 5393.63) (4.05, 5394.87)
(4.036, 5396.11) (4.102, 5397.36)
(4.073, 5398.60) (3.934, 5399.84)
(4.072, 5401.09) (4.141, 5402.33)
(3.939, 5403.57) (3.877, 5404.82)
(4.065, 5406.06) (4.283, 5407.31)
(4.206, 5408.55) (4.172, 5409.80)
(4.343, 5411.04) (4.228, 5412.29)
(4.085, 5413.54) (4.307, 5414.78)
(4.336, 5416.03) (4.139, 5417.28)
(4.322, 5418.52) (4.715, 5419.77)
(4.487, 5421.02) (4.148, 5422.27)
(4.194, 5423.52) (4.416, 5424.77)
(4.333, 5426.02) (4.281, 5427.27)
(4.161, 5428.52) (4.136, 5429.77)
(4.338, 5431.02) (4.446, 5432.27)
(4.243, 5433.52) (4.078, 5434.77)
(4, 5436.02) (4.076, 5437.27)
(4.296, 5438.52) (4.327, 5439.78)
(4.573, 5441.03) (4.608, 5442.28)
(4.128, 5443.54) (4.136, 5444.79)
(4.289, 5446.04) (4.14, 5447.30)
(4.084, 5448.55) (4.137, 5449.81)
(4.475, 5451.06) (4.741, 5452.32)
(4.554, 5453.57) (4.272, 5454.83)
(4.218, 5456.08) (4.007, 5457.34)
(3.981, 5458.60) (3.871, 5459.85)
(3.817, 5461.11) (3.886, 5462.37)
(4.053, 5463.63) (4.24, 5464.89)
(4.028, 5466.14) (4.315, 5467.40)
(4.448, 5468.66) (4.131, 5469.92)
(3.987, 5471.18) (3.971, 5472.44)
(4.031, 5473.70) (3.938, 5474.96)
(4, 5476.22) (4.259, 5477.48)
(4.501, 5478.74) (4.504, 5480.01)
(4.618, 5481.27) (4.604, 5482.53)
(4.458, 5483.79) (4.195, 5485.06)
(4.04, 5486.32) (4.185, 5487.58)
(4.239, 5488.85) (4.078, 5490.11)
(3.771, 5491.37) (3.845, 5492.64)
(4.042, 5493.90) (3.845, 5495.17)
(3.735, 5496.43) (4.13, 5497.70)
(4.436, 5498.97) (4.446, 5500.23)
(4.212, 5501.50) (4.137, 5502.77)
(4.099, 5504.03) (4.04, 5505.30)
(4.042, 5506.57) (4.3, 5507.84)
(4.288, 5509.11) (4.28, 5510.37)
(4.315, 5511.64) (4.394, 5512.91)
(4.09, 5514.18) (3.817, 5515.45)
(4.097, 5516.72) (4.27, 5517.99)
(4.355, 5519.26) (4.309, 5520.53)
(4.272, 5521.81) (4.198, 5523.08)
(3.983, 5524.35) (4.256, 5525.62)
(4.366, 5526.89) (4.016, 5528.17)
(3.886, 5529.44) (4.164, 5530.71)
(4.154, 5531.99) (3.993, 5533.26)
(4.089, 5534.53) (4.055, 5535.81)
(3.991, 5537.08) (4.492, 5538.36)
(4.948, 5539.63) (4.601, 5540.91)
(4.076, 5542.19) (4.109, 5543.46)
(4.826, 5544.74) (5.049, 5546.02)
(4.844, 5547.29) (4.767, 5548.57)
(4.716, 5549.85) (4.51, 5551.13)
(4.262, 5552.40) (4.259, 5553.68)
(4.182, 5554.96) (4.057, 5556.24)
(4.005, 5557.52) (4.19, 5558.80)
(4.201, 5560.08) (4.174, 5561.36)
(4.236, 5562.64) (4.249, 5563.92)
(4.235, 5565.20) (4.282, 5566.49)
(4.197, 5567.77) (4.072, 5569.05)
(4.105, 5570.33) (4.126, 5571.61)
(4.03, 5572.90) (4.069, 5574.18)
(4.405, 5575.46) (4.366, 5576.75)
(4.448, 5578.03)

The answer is 1.3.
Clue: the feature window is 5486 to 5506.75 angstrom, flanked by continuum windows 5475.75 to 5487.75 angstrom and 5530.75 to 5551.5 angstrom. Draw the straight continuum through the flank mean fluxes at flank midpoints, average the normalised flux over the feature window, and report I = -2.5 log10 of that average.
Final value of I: 0.07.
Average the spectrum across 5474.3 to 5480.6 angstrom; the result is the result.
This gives 4.23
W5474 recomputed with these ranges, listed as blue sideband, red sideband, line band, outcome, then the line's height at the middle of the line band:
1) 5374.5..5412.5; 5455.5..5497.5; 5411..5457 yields -1.2 angstrom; 4.18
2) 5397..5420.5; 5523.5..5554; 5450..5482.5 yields 0.4 angstrom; 4.26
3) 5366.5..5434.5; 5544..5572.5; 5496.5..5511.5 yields 0.3 angstrom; 4.29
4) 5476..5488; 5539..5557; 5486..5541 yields 3.3 angstrom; 4.43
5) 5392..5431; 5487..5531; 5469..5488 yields -0.4 angstrom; 4.15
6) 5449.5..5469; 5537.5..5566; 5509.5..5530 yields 0.7 angstrom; 4.33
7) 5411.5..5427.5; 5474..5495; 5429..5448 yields 0.1 angstrom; 4.27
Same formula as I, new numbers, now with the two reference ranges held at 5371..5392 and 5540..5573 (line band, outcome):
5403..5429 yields 0.02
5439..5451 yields 0.01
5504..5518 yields 0.04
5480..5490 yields 0.00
